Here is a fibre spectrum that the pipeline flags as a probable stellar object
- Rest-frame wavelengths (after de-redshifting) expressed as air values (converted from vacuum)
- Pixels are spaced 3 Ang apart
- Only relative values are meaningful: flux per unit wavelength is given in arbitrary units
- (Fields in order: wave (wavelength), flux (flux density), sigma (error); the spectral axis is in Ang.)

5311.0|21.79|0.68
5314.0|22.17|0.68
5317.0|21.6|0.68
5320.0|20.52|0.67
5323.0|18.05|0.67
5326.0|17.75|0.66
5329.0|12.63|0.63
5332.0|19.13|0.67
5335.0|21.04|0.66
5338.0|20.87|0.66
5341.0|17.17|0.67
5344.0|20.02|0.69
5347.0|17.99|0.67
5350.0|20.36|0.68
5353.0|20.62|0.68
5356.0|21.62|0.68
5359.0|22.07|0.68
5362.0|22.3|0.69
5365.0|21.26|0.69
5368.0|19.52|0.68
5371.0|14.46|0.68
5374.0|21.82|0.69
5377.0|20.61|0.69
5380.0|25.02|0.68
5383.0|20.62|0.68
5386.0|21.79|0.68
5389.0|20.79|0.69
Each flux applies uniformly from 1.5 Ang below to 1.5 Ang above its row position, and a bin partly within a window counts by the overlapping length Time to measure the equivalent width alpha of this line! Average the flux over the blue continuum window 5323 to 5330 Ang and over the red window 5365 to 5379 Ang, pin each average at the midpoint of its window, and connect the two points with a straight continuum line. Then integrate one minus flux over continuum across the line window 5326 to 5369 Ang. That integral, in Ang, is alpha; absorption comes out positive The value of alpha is -4.98 Ang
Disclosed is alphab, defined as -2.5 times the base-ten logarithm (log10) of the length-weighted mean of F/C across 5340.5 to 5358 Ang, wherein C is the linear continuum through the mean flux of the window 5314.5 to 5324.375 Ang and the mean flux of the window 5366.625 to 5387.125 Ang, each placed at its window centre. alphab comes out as 0.03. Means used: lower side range 20.3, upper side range 20.5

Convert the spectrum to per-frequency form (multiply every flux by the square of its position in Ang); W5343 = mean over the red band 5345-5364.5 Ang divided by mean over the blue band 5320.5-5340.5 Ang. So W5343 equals 1.1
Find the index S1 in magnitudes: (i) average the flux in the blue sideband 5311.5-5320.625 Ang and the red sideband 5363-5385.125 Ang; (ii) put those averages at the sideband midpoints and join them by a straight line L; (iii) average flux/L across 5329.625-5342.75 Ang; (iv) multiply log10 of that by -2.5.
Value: 0.11 mag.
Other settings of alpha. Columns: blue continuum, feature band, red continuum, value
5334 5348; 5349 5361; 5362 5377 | -1.04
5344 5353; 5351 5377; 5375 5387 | 0.28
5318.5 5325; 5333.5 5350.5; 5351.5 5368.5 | 0.65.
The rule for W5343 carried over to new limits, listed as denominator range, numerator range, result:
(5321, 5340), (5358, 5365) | 1.22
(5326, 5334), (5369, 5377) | 1.15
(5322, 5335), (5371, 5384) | 1.25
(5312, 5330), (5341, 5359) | 1.06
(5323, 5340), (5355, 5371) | 1.15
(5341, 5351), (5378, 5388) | 1.19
